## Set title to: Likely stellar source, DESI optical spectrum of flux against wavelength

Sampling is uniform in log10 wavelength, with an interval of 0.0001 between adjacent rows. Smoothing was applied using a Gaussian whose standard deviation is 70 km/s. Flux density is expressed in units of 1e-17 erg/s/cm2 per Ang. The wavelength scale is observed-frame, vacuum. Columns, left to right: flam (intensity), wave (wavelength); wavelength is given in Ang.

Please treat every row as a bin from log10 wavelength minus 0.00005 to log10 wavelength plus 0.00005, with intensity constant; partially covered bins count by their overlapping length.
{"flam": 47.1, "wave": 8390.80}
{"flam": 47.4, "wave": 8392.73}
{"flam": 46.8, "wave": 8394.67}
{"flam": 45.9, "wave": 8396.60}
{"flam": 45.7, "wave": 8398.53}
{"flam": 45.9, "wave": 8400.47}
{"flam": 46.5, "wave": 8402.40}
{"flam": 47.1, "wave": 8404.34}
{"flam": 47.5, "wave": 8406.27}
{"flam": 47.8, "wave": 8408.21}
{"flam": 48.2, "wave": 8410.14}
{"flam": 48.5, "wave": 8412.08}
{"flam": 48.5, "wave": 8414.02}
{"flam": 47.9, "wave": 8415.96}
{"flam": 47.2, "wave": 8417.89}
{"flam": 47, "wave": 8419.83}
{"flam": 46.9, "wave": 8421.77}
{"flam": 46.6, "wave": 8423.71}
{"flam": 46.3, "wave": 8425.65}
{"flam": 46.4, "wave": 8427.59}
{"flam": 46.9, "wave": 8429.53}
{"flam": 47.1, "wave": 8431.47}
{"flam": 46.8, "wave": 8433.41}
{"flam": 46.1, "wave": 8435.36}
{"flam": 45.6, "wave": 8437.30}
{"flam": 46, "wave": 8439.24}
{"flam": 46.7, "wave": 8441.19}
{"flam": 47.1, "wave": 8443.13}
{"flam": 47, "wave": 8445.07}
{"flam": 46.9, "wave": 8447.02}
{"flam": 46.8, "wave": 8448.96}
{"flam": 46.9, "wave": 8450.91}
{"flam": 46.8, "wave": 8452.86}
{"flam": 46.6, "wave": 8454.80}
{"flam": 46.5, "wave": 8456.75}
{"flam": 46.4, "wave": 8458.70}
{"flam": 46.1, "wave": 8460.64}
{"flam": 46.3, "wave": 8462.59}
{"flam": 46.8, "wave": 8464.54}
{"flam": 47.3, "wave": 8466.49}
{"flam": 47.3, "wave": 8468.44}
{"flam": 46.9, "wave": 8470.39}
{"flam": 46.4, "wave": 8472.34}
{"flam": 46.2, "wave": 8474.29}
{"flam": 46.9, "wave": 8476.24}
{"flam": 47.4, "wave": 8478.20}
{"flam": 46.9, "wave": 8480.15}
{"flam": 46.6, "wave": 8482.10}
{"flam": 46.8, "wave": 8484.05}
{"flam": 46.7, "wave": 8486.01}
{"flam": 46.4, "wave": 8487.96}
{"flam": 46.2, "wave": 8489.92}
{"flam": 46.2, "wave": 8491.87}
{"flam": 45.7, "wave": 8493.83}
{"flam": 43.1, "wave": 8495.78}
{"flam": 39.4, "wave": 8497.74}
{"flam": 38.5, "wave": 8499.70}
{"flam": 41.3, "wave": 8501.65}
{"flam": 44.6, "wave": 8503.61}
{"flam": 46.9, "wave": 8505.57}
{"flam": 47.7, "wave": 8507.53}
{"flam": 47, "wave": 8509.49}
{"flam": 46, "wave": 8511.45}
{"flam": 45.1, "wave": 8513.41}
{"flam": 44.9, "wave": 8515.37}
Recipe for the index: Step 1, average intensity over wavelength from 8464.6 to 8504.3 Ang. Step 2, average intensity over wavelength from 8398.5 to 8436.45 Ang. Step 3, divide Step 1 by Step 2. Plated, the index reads 1.0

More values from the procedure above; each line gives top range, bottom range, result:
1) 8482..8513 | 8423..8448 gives 0.96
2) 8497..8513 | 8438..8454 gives 0.94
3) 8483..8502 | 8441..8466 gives 0.94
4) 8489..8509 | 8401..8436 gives 0.93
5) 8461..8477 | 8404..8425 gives 0.98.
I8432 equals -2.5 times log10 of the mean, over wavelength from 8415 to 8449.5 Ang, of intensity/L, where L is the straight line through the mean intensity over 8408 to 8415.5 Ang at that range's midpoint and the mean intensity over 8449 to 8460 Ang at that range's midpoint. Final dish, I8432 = 0.02 mag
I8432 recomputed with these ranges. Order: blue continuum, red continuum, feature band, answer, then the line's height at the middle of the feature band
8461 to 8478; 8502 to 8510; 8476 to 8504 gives 0.04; 46.4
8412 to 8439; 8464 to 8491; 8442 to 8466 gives 0.00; 46.8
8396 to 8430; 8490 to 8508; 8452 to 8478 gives -0.04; 45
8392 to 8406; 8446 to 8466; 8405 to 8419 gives -0.03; 46.5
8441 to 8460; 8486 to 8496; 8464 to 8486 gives -0.01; 46.2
